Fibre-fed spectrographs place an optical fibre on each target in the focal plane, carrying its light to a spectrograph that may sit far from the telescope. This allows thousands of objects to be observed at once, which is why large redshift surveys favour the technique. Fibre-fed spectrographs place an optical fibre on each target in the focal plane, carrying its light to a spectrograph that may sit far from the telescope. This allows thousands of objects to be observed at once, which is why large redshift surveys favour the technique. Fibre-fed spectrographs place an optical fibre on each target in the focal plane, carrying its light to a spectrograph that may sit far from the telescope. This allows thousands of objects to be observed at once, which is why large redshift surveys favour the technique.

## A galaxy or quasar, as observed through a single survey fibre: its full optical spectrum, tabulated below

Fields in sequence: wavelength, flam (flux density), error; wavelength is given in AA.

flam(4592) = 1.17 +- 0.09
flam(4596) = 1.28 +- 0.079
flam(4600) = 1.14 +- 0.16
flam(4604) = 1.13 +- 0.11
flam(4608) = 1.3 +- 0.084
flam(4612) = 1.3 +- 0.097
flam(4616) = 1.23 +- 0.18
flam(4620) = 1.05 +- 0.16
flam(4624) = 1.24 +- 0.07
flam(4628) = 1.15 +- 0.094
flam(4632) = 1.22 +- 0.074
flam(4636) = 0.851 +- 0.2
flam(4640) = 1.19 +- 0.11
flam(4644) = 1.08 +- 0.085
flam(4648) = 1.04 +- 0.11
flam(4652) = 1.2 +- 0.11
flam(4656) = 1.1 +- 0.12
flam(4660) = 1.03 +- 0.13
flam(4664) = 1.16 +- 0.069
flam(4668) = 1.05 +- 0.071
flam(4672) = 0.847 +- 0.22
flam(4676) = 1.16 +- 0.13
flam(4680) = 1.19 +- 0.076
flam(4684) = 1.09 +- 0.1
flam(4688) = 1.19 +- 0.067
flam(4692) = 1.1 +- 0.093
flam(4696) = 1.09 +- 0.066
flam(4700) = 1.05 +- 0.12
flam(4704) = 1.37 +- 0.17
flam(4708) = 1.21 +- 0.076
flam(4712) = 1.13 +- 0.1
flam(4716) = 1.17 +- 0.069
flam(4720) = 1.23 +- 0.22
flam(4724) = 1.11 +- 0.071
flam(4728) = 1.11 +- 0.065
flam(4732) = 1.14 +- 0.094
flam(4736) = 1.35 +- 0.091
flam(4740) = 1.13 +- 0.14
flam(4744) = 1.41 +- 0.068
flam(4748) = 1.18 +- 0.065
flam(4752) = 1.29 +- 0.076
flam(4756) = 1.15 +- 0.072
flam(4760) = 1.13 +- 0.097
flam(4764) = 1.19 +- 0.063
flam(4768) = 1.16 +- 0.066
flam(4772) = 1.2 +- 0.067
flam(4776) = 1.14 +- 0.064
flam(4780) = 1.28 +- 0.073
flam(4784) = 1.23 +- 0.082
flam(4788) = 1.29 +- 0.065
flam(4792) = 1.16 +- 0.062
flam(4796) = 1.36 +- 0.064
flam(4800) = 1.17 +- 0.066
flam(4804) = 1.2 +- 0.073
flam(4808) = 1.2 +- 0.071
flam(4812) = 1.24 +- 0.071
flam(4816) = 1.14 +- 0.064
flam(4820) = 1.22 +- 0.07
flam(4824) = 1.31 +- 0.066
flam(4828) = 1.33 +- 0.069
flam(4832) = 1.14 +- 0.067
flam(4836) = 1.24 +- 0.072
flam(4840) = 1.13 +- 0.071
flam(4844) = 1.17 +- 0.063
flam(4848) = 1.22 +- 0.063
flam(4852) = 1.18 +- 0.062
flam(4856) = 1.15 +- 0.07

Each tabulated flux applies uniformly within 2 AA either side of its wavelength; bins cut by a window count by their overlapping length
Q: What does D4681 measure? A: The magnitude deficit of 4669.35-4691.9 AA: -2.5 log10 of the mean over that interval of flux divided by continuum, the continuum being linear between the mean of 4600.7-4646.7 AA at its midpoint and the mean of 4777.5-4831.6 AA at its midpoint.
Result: 0.08 mag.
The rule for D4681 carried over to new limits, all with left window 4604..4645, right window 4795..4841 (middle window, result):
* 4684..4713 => 0.024 mag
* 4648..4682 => 0.082 mag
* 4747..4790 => 0.002 mag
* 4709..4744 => 0.007 mag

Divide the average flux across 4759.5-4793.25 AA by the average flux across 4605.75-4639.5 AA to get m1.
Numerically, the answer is 1.03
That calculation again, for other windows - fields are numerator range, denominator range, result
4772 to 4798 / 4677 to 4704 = 1.09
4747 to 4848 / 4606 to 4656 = 1.05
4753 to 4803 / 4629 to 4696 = 1.10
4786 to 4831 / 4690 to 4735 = 1.07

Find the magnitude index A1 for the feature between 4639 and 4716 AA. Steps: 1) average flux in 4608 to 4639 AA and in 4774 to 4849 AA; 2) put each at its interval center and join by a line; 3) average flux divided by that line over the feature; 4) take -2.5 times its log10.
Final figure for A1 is 0.05 mag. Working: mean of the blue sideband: 1.16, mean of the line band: 1.12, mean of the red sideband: 1.22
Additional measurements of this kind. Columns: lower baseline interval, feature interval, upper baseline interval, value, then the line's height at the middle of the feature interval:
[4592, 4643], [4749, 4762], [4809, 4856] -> 0.01 mag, 1.19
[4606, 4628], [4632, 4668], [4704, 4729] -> 0.11 mag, 1.2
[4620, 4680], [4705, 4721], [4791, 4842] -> -0.05 mag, 1.14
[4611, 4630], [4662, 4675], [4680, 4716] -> 0.14 mag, 1.17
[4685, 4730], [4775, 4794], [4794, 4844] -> -0.02 mag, 1.2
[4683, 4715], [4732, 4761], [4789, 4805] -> -0.04 mag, 1.19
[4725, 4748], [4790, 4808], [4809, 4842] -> 0.00 mag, 1.22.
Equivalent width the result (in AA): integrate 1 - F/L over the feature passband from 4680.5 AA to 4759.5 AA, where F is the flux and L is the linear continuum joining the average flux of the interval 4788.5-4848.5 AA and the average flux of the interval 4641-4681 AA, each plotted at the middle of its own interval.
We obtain -3.4 AA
